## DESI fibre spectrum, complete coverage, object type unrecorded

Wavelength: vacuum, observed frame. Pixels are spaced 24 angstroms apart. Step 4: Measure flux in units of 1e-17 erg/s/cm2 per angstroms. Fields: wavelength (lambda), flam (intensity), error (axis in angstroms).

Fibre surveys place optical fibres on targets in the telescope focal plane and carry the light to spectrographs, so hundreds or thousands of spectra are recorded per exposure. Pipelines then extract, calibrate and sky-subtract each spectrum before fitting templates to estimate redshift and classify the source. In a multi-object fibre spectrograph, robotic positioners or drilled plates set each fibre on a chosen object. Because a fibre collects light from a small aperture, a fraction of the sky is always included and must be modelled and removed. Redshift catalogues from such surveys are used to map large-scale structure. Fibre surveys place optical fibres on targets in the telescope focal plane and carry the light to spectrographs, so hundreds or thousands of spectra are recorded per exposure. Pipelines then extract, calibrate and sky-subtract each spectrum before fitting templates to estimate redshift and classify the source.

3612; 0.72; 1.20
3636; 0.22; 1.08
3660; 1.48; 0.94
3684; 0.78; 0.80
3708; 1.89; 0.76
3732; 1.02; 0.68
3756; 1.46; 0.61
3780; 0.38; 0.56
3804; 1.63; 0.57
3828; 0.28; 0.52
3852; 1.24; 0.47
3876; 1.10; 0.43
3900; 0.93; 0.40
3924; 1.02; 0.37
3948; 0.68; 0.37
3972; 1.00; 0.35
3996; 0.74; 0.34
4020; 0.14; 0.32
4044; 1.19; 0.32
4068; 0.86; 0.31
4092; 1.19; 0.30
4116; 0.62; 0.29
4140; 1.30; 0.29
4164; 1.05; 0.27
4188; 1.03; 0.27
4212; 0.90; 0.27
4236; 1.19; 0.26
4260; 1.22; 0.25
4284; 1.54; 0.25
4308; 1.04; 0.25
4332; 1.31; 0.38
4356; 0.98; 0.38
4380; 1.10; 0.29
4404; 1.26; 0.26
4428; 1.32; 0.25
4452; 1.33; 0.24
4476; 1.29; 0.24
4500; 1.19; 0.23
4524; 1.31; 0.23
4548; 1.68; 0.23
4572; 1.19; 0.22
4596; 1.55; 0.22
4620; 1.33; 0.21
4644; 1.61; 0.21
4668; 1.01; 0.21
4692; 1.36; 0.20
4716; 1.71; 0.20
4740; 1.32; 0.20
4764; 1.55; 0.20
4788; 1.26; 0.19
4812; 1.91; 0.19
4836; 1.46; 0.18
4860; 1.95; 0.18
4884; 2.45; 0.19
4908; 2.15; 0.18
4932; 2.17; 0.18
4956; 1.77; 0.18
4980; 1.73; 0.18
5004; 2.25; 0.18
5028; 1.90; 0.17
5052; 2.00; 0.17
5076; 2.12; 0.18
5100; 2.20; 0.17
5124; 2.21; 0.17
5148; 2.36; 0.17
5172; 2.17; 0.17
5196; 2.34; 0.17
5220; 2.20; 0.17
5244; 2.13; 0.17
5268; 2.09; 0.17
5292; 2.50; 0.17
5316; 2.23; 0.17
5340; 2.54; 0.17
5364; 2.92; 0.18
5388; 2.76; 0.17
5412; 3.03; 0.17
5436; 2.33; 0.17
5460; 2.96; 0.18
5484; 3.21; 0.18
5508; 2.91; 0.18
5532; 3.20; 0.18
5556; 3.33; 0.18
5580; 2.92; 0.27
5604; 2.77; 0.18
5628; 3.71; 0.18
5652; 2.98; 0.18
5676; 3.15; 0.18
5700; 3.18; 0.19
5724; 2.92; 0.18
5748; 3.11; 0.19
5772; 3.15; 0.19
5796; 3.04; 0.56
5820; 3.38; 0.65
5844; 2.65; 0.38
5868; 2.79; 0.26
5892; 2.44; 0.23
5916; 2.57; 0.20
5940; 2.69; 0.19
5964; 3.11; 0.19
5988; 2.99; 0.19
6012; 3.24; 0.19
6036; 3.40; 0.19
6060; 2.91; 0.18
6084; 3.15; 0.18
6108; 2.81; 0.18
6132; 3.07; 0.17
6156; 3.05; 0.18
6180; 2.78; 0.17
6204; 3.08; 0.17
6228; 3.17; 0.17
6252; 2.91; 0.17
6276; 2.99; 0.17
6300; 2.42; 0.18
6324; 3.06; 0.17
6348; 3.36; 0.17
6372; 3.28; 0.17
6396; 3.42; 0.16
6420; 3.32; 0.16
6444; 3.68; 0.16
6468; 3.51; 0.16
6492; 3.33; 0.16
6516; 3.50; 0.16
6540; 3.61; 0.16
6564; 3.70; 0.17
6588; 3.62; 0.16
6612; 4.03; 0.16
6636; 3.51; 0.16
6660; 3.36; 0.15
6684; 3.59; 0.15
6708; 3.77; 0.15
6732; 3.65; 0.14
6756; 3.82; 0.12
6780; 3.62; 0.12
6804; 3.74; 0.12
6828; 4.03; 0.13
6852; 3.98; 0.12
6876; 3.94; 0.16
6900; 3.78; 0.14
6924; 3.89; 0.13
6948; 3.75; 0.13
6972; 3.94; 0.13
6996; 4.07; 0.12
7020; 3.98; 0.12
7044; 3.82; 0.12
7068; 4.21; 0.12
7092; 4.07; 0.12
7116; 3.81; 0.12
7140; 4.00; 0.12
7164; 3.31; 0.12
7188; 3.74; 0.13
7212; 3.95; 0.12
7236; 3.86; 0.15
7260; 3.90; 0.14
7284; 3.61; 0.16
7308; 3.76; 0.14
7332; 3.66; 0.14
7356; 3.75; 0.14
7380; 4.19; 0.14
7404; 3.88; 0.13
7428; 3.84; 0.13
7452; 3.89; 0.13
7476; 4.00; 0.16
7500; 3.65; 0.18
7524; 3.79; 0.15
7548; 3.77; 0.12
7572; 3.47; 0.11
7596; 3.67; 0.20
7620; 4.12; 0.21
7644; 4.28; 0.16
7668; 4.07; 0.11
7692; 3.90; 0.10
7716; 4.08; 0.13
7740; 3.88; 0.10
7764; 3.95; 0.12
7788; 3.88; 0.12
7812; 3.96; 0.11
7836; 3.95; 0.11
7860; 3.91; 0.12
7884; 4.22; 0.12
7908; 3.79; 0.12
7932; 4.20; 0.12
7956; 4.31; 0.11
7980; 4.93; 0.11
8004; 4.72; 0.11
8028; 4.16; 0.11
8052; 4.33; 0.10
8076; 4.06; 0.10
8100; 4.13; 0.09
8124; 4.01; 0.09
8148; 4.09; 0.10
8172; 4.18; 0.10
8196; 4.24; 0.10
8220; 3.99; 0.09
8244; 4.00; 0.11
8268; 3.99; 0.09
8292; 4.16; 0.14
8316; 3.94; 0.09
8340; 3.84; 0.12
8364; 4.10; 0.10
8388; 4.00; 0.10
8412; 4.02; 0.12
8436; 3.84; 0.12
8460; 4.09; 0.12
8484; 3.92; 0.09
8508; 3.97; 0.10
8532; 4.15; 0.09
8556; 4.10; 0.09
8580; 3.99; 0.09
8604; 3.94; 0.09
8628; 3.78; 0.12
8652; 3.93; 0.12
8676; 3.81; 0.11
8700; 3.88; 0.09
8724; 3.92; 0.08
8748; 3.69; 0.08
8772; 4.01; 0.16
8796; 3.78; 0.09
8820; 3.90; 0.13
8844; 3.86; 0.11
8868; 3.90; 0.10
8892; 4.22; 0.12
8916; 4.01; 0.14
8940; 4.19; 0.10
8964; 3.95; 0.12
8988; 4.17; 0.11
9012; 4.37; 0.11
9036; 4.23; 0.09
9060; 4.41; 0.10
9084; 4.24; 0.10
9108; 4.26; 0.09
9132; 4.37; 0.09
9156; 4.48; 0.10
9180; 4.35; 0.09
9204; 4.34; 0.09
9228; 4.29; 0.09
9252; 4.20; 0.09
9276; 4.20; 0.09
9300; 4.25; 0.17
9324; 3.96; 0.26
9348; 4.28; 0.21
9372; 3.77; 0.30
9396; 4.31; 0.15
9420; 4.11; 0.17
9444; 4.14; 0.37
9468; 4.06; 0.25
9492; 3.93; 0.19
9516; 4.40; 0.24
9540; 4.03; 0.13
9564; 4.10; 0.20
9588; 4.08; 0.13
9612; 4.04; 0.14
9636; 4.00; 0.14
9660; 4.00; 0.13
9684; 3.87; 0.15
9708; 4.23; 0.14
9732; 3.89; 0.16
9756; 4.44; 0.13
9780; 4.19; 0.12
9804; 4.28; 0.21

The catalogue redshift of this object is 0.216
